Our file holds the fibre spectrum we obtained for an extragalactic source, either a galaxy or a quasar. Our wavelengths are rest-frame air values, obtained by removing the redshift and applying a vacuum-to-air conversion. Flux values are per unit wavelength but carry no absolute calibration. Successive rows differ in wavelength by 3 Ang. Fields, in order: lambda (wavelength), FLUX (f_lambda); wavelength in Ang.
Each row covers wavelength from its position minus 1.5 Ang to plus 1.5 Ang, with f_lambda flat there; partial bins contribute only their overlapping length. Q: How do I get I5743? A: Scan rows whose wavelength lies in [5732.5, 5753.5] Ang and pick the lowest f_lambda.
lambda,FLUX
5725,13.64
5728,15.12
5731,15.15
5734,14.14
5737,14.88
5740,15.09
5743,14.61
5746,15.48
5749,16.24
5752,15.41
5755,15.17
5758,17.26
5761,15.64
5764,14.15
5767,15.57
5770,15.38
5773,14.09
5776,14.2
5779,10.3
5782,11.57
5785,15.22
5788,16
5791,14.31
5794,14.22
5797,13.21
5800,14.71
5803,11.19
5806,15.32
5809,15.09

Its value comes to 14.14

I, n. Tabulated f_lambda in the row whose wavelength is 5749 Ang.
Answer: 16.24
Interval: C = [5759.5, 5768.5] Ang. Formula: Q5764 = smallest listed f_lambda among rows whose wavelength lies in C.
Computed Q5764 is 14.15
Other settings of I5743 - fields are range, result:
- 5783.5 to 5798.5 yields 13.21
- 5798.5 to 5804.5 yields 11.19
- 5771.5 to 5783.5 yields 10.3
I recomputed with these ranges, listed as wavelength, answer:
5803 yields 11.19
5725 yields 13.64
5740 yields 15.09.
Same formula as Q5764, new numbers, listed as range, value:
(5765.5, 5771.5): 15.38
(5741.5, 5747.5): 14.61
